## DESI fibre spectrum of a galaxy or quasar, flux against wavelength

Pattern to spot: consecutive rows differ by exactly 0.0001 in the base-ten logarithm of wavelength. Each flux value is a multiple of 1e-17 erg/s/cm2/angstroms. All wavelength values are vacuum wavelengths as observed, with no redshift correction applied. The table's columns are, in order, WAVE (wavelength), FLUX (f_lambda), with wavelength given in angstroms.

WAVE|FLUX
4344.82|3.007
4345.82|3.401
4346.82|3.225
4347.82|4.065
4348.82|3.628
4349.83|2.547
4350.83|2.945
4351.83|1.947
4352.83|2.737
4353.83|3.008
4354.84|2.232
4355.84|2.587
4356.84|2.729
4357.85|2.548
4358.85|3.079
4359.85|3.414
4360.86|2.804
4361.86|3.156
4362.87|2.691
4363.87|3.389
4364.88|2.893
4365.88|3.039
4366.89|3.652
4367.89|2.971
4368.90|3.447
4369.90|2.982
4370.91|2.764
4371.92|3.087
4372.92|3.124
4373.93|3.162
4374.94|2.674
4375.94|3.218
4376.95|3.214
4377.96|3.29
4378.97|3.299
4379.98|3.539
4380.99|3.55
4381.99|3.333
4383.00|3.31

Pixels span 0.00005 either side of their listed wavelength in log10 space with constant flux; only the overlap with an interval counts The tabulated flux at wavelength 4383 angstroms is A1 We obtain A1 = 3.31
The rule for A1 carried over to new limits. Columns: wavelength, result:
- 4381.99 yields 3.333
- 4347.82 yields 4.065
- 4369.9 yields 2.982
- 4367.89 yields 2.971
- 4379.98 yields 3.539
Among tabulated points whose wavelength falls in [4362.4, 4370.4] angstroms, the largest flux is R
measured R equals 3.652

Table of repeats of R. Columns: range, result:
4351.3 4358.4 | 3.008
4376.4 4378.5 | 3.29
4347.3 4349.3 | 4.065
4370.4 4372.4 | 3.087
